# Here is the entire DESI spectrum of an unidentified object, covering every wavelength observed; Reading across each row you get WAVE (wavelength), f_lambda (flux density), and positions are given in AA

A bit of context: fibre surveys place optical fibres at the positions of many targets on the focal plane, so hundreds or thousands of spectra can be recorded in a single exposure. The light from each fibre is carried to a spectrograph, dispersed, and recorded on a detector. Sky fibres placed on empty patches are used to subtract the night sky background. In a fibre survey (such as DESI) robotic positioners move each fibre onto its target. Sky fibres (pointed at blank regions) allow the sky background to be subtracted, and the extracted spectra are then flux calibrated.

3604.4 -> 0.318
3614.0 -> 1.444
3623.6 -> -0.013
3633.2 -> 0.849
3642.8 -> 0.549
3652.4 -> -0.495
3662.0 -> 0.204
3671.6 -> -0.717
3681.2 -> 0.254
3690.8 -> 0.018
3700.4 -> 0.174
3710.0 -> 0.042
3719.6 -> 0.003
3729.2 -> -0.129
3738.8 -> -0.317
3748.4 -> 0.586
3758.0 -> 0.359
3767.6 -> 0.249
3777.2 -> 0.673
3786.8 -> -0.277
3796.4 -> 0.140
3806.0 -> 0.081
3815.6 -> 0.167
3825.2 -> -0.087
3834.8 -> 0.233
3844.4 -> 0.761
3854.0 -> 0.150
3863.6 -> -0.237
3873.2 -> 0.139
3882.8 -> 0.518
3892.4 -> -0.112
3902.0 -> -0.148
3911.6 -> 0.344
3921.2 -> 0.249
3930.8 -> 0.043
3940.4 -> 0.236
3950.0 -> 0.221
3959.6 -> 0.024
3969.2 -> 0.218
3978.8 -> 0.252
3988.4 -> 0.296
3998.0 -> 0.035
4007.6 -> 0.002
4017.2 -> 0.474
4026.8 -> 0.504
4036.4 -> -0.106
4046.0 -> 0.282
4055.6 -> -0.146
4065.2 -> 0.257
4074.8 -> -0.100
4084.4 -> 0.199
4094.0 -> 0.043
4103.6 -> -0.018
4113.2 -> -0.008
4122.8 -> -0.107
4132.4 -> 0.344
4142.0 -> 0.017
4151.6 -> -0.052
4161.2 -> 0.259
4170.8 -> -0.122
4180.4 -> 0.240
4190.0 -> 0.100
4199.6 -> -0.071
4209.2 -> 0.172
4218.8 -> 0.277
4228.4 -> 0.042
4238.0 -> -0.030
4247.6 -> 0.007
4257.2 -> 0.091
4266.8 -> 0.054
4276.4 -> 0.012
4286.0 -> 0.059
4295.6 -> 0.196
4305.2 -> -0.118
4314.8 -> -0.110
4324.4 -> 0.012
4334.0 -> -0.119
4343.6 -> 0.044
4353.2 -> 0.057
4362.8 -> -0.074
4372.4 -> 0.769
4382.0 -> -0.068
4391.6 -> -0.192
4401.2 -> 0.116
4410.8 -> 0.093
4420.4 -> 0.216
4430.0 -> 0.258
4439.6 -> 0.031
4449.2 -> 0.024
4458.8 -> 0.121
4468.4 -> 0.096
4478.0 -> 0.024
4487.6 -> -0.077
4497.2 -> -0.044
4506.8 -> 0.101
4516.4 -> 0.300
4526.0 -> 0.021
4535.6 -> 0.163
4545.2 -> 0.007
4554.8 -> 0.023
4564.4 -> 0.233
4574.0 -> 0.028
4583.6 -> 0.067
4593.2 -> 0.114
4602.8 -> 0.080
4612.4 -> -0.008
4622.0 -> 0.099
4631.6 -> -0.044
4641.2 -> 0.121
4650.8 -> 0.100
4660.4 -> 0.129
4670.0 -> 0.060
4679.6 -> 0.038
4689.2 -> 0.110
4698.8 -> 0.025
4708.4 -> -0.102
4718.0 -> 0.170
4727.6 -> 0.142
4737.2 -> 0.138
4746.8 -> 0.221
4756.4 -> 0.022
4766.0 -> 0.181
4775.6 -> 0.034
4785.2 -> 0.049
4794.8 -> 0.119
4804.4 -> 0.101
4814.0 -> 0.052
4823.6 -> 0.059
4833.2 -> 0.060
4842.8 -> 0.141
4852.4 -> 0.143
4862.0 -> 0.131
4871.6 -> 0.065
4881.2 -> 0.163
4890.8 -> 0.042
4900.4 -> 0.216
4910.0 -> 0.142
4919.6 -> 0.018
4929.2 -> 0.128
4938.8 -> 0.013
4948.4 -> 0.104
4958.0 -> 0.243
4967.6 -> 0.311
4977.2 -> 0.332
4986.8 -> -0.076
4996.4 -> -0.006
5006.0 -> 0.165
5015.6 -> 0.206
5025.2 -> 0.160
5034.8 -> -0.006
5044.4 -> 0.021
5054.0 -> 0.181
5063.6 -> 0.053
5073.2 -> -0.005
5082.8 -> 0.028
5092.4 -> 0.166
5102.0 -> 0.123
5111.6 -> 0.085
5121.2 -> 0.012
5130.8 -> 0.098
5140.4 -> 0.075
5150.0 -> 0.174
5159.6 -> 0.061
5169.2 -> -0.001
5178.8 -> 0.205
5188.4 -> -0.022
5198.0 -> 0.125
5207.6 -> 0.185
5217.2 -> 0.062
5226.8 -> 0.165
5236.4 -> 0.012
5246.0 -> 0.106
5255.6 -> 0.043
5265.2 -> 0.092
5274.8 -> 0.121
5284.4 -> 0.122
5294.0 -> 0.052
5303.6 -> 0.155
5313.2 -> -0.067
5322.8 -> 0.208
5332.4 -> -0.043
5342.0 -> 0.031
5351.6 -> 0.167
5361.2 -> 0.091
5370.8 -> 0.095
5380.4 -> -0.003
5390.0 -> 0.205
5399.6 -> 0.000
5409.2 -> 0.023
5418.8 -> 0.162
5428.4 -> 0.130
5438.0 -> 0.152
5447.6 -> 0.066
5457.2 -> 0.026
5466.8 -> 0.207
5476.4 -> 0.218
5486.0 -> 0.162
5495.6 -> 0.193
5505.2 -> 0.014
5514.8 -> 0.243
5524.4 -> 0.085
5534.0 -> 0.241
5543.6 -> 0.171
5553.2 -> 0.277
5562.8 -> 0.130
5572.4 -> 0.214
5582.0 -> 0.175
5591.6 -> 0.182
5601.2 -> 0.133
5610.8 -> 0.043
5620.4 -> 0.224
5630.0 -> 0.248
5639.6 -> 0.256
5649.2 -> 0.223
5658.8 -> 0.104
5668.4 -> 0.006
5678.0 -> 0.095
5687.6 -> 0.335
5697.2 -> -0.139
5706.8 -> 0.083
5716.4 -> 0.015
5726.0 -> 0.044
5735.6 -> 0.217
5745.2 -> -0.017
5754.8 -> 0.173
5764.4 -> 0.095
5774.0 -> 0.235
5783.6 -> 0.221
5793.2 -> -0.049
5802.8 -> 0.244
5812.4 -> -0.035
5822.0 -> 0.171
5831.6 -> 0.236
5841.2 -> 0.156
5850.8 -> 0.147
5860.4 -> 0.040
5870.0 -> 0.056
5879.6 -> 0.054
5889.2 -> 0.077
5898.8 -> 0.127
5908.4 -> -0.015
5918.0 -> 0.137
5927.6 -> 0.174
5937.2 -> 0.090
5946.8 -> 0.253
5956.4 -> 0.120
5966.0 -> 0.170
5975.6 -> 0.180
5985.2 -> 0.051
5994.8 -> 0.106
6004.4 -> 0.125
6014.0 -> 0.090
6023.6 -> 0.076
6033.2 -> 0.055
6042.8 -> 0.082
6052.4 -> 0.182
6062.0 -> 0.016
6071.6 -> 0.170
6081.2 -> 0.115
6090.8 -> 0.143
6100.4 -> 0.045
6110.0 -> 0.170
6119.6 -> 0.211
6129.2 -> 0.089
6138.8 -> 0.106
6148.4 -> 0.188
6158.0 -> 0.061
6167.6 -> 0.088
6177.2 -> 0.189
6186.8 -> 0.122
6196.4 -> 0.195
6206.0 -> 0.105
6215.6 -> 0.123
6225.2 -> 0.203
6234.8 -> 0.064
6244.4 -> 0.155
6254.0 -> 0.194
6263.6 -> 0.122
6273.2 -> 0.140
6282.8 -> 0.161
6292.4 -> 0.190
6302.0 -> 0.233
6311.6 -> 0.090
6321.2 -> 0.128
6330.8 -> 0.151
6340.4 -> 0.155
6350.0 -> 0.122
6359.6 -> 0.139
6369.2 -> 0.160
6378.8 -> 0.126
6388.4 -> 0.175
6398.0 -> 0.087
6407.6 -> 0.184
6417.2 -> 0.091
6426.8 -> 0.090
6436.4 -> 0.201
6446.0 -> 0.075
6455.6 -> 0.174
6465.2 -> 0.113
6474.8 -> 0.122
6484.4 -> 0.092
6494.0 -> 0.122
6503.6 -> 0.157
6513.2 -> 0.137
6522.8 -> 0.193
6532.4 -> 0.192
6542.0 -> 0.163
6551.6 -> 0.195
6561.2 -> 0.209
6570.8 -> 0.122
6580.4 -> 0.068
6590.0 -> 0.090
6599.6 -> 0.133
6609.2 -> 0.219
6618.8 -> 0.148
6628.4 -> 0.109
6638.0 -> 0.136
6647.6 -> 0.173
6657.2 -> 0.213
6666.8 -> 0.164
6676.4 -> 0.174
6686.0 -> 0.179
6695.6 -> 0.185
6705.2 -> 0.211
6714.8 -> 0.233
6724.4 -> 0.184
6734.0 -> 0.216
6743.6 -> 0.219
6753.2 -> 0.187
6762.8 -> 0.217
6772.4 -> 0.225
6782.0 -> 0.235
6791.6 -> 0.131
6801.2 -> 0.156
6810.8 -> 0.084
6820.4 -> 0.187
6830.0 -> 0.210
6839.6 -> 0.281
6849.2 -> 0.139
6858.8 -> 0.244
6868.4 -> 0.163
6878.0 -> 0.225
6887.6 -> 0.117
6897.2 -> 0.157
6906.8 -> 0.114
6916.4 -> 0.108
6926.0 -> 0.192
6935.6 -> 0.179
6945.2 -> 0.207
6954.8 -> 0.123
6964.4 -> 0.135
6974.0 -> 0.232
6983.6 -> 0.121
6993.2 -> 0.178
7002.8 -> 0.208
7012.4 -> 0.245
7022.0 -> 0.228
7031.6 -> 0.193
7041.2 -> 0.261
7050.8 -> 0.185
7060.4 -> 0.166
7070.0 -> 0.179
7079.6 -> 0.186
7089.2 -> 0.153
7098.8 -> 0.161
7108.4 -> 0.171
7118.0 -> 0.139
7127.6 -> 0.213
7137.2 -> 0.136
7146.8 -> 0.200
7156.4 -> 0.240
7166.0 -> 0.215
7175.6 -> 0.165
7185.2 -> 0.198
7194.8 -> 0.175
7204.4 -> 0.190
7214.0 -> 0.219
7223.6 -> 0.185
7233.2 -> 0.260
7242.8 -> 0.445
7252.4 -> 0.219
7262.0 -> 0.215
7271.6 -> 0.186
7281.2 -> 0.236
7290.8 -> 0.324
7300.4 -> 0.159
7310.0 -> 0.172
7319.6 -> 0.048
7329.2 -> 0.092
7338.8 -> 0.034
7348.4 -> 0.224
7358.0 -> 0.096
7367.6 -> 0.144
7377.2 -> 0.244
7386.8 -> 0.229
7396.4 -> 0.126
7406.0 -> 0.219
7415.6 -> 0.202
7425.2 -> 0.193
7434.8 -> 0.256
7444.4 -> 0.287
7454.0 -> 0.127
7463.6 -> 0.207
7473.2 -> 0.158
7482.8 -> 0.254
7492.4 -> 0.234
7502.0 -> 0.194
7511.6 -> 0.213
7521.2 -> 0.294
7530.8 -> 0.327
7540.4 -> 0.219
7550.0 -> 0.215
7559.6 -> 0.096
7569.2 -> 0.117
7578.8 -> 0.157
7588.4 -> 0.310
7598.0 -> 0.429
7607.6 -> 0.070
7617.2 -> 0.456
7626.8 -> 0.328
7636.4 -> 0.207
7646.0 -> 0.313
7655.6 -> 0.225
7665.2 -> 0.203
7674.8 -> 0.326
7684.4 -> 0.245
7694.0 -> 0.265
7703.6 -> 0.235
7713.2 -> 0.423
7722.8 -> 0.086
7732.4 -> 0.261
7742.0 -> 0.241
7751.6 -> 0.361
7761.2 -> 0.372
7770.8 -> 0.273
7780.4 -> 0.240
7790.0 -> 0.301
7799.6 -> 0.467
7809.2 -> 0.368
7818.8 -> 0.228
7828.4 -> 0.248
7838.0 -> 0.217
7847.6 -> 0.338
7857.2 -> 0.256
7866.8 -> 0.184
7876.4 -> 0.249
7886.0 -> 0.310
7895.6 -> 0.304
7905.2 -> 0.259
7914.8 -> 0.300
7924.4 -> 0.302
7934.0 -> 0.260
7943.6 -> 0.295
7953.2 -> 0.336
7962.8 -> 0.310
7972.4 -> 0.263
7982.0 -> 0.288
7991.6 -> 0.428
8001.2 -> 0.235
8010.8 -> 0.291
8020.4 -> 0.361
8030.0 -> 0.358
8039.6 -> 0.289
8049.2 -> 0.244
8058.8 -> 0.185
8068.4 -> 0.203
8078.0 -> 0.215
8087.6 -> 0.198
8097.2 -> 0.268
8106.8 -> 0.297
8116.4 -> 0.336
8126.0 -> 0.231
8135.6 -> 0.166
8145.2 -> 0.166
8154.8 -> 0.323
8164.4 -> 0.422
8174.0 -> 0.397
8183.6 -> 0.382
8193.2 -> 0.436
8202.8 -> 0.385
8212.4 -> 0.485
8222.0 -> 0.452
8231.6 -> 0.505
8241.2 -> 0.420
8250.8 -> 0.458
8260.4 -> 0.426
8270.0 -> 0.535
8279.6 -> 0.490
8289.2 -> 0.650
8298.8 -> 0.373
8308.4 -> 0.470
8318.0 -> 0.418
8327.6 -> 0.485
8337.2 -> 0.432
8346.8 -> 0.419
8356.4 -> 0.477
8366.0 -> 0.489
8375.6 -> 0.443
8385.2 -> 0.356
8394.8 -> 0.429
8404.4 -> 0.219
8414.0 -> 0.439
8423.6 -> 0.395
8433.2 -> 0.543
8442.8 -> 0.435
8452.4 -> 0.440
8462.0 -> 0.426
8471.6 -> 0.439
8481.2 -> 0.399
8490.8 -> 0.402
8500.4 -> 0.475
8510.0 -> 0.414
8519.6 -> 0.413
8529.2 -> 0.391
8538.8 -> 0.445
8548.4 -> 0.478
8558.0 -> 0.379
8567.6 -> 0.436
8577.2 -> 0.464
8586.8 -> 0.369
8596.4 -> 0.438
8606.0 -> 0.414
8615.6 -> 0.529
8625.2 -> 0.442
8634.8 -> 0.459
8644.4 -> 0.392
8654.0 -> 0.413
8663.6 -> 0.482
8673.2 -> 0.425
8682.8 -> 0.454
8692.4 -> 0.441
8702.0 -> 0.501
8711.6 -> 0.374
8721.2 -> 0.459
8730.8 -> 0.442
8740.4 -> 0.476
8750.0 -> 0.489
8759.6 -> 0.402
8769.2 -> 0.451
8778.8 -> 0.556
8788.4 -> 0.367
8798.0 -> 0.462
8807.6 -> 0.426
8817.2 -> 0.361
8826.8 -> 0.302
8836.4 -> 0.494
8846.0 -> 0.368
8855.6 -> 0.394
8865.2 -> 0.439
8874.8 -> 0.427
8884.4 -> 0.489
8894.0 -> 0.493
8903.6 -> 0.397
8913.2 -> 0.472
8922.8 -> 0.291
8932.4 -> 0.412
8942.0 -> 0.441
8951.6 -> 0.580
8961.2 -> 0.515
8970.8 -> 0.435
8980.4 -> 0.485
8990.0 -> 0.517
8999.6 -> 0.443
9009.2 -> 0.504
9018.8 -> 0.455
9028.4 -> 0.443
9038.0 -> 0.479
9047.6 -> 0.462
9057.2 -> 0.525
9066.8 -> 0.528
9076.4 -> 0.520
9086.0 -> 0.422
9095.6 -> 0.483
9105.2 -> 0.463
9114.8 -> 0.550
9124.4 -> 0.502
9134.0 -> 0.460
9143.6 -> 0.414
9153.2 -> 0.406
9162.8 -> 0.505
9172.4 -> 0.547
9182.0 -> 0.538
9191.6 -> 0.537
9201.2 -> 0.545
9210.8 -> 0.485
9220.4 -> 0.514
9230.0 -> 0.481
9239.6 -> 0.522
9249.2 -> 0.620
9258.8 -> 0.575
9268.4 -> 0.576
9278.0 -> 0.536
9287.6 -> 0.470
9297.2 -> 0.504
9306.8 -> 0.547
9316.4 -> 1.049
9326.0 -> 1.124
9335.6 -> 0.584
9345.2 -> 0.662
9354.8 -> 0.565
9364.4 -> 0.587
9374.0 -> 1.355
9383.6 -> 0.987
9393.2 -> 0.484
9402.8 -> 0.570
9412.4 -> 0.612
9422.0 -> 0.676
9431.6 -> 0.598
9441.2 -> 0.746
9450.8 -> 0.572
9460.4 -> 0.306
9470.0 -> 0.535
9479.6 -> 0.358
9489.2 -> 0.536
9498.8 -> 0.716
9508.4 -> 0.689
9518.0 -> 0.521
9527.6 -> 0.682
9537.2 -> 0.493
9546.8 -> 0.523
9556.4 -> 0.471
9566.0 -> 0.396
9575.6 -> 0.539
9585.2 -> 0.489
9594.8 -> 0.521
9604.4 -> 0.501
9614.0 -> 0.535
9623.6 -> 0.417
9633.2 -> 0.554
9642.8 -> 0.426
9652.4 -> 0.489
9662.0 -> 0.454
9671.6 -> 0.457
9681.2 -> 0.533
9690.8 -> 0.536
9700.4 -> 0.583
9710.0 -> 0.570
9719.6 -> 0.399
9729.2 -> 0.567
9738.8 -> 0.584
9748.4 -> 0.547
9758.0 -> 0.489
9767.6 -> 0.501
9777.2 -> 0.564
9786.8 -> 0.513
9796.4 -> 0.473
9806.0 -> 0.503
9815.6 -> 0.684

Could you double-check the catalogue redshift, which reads 1.05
